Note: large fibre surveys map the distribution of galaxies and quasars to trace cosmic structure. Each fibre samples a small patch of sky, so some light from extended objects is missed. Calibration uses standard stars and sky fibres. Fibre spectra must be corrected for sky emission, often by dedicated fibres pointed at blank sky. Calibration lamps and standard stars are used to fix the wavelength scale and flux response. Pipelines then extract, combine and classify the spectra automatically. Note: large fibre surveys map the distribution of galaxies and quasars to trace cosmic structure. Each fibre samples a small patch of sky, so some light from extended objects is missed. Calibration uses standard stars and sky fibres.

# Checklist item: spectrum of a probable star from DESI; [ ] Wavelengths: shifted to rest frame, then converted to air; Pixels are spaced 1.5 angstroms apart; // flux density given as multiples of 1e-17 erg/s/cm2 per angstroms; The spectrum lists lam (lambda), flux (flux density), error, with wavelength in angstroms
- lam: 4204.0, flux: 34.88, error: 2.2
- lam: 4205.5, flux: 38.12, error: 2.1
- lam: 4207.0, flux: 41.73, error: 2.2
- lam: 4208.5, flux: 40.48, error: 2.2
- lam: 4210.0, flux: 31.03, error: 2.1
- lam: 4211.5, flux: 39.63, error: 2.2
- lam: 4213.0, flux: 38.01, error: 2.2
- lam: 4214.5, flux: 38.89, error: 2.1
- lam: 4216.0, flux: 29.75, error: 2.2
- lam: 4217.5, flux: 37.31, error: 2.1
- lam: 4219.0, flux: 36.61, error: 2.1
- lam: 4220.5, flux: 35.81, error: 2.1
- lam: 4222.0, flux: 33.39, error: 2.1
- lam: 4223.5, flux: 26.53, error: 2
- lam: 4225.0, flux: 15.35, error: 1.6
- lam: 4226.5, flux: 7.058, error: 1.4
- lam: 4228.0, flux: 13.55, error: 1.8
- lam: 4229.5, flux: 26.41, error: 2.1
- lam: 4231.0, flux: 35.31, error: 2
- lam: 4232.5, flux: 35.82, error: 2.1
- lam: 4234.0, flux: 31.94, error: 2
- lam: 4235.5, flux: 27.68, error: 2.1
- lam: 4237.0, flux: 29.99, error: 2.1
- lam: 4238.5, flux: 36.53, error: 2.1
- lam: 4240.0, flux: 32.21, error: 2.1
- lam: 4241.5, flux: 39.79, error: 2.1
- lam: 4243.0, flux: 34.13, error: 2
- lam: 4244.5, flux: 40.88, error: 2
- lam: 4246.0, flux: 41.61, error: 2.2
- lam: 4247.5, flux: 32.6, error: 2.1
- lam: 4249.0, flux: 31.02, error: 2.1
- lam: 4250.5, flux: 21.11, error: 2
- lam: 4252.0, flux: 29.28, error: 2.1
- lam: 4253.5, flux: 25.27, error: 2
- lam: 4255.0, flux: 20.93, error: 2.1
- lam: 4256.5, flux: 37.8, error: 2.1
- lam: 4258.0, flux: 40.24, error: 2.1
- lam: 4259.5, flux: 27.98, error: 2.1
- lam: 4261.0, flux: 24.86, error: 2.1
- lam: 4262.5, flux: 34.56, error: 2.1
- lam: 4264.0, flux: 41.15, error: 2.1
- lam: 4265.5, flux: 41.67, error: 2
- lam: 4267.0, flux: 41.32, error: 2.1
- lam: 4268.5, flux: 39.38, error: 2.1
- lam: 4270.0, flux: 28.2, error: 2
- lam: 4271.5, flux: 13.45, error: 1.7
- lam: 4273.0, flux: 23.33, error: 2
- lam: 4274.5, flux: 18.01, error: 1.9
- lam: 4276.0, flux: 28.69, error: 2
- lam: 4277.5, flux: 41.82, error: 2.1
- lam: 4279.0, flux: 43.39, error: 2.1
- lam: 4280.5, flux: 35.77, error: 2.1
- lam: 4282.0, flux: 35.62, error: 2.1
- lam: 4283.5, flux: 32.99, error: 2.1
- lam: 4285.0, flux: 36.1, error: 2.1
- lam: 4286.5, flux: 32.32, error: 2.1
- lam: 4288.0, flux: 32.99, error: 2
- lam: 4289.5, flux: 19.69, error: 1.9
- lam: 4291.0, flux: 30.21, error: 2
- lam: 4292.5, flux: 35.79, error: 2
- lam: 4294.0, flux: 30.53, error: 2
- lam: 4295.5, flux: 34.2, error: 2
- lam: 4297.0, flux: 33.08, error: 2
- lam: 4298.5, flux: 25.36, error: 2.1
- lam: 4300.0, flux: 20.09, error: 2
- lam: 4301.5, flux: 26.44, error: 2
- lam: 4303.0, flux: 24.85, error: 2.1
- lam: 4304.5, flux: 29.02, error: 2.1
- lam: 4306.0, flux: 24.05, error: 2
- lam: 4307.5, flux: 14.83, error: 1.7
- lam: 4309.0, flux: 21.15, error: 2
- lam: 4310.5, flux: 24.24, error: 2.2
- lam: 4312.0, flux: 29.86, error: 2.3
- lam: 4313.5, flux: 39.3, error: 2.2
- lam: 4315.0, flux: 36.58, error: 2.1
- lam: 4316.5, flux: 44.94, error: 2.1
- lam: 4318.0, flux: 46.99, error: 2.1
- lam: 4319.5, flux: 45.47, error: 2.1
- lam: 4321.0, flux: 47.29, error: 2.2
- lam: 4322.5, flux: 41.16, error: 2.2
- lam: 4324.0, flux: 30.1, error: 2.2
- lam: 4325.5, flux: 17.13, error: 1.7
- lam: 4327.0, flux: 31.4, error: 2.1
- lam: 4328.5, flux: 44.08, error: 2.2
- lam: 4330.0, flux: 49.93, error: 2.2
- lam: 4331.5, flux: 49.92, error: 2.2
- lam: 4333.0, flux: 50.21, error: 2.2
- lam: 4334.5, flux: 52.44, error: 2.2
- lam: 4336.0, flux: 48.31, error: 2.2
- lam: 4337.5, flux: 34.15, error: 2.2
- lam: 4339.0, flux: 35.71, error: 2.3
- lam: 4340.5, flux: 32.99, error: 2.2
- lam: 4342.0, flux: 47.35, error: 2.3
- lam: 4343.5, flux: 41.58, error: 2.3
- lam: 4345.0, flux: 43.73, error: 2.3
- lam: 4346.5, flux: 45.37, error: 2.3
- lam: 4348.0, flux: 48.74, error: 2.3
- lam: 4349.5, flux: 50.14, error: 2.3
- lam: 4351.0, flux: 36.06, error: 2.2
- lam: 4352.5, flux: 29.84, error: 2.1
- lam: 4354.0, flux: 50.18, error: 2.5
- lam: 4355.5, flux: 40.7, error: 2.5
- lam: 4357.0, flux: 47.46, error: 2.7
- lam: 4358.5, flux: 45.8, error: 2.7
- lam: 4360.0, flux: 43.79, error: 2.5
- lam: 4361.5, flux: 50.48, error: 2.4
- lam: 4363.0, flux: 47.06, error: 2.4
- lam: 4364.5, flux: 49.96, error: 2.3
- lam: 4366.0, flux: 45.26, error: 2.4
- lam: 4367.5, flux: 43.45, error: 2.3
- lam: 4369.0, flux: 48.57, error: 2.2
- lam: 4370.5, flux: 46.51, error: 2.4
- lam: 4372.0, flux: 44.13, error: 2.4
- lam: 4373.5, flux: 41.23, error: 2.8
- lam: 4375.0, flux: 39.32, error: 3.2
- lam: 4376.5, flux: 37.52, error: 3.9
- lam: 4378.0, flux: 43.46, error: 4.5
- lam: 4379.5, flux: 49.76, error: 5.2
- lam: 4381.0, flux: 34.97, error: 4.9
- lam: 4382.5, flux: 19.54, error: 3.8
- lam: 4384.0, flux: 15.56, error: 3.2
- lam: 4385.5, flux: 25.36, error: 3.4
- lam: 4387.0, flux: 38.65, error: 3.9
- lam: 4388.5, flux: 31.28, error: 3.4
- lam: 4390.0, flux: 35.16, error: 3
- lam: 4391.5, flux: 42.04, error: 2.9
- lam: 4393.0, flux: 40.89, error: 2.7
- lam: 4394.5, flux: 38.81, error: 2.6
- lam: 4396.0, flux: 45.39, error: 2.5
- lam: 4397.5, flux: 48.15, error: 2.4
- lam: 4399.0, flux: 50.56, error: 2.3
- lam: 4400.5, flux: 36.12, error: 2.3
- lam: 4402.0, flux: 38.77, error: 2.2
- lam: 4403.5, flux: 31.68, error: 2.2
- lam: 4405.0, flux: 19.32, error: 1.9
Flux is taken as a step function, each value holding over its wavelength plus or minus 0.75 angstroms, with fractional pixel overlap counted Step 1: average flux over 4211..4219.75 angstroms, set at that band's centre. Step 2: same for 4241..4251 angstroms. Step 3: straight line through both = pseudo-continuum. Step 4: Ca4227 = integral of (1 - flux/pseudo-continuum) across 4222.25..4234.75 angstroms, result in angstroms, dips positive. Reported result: 4.0 angstroms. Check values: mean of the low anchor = 36.6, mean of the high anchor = 34.6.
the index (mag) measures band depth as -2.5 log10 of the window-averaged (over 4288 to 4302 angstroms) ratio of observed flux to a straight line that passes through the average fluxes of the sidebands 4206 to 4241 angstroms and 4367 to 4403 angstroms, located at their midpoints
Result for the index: 0.21 mag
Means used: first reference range 31.5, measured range 28.7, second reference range 38.9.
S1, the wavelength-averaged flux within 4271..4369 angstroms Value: 36.8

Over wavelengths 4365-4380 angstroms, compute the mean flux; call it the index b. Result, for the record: 43.9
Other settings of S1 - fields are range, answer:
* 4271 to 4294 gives 30.9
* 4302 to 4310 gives 22.9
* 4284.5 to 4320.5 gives 30.8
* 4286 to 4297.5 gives 31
